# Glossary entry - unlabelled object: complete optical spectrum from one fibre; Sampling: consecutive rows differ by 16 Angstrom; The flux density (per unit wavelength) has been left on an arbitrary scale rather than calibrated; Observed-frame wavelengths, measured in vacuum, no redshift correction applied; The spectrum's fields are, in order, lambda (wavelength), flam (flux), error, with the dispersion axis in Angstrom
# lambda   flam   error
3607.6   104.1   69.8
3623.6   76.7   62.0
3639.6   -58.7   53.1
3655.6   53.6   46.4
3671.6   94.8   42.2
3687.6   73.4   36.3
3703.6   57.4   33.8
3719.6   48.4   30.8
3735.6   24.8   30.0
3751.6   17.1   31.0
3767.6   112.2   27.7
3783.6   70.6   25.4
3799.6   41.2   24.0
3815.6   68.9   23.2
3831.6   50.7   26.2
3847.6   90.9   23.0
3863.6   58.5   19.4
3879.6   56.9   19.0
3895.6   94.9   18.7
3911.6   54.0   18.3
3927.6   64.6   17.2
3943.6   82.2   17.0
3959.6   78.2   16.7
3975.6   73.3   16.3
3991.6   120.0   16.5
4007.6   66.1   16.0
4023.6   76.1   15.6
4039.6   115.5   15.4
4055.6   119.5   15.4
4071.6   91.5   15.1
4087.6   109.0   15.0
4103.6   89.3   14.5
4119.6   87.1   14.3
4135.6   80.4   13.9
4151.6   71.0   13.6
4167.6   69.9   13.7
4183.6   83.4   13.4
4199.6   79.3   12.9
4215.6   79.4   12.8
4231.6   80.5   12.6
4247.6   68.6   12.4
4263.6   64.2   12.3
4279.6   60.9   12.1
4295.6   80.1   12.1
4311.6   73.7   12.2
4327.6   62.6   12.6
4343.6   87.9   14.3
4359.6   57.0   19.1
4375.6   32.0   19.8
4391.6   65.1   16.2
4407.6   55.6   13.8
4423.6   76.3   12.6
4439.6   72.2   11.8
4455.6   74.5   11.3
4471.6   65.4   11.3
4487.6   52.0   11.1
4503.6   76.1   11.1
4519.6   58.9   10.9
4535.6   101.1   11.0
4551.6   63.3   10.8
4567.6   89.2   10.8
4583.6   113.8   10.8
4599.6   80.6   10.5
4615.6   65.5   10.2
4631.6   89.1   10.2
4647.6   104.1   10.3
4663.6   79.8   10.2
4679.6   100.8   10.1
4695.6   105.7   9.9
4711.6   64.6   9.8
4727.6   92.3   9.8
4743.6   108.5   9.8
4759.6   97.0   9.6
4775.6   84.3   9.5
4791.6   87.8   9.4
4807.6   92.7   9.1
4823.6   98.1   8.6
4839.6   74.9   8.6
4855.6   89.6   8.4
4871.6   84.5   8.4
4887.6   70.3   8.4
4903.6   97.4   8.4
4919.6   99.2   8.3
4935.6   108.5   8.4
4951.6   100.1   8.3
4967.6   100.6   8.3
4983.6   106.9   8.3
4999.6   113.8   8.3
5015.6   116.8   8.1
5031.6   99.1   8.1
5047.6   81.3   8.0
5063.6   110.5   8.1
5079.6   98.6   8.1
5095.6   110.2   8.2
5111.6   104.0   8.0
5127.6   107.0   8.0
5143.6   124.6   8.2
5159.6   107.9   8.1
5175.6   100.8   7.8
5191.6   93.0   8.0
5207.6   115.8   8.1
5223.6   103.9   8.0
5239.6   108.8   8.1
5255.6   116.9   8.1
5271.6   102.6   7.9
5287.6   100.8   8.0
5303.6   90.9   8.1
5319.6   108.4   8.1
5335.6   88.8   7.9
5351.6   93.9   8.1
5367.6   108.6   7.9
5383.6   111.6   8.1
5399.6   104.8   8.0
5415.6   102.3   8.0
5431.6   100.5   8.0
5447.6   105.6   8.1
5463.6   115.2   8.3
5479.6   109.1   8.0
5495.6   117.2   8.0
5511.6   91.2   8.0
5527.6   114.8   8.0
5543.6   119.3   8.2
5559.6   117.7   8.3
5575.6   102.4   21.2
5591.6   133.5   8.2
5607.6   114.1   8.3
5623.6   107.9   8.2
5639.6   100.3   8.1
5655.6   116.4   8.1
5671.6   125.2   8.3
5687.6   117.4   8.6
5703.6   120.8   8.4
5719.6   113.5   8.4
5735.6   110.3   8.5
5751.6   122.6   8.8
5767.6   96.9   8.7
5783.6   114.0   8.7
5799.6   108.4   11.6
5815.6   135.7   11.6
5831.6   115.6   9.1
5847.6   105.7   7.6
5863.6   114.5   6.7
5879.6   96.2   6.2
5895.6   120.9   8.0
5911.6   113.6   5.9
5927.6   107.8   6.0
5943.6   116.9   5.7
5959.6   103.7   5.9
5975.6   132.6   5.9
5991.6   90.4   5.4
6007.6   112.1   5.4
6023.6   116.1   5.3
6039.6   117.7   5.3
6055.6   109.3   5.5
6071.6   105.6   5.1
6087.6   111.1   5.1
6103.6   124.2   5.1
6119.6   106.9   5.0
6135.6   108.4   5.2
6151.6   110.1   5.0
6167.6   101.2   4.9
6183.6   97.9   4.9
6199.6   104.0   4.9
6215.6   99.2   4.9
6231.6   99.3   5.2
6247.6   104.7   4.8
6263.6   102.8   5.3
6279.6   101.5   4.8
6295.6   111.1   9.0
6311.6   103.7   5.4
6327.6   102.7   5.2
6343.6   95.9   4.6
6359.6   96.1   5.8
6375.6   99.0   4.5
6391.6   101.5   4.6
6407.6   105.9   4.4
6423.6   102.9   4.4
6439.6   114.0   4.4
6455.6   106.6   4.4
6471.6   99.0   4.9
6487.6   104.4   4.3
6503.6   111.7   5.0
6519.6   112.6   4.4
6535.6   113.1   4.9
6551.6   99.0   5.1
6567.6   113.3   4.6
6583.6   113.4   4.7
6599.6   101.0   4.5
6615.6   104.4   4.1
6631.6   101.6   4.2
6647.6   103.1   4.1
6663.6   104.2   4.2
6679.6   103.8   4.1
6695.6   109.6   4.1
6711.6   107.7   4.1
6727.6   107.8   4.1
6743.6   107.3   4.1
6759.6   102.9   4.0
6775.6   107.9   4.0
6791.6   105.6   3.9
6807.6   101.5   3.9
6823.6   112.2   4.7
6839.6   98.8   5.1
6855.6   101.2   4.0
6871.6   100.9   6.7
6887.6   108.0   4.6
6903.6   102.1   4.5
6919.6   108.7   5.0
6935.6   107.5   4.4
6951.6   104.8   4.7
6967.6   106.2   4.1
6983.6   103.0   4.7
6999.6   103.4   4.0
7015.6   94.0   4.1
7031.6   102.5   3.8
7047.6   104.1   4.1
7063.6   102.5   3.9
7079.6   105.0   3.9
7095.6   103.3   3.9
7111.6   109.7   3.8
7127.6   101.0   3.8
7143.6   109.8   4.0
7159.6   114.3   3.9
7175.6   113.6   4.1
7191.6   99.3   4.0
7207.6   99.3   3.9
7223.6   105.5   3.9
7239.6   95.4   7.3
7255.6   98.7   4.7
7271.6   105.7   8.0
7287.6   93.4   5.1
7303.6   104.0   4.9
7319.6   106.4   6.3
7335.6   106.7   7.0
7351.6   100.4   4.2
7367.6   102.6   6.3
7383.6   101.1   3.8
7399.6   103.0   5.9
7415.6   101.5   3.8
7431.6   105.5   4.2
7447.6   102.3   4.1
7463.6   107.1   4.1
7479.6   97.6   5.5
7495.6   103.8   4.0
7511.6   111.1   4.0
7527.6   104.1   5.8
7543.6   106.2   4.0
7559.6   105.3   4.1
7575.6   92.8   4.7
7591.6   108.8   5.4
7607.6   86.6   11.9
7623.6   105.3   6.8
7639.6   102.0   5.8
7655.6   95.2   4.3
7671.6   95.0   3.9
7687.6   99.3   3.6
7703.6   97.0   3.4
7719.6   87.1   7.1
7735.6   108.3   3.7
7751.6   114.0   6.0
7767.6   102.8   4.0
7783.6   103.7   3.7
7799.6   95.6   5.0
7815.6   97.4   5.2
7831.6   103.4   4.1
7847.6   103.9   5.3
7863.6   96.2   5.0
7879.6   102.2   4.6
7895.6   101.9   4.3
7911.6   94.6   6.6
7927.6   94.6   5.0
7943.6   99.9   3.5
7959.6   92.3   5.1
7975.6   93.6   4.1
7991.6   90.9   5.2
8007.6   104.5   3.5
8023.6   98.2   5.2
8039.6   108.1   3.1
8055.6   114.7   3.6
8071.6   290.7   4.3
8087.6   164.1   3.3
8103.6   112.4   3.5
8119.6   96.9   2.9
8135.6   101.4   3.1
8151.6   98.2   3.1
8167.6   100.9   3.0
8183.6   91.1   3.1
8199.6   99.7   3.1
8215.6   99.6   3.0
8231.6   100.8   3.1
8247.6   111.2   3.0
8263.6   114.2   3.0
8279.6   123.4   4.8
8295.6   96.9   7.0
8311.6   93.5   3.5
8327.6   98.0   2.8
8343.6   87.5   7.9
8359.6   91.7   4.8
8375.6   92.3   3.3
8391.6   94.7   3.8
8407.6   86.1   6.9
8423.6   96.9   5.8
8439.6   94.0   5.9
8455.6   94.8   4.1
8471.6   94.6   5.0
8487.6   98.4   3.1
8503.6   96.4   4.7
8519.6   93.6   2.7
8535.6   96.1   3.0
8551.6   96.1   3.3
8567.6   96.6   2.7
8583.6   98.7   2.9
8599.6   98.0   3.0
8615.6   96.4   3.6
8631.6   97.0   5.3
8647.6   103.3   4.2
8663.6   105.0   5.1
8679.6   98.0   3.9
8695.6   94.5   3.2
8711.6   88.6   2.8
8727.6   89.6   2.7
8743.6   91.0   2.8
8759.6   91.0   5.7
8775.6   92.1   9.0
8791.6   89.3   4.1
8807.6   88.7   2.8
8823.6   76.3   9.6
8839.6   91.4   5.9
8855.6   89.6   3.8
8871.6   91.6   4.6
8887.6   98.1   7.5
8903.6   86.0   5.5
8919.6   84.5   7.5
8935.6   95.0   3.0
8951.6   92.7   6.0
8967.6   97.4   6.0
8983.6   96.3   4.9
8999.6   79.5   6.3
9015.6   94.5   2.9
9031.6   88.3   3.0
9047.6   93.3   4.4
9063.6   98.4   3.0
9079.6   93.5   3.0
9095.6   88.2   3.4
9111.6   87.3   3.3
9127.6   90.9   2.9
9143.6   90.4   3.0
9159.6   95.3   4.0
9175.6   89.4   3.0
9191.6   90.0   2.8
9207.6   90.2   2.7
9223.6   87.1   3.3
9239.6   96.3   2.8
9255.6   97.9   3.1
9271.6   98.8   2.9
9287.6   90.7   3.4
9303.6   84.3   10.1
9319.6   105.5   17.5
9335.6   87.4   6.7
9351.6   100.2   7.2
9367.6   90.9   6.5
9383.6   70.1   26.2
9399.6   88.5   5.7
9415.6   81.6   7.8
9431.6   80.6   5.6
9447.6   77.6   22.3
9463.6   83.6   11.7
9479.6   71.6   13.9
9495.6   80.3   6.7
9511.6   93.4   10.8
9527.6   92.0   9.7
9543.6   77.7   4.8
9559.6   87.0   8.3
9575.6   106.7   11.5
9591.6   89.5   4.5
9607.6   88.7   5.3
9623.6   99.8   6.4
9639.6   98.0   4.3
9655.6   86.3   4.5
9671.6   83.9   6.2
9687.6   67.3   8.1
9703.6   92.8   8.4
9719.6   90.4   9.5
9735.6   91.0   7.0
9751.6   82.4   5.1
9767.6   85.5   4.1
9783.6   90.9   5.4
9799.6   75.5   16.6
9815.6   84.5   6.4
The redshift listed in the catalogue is 0.23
